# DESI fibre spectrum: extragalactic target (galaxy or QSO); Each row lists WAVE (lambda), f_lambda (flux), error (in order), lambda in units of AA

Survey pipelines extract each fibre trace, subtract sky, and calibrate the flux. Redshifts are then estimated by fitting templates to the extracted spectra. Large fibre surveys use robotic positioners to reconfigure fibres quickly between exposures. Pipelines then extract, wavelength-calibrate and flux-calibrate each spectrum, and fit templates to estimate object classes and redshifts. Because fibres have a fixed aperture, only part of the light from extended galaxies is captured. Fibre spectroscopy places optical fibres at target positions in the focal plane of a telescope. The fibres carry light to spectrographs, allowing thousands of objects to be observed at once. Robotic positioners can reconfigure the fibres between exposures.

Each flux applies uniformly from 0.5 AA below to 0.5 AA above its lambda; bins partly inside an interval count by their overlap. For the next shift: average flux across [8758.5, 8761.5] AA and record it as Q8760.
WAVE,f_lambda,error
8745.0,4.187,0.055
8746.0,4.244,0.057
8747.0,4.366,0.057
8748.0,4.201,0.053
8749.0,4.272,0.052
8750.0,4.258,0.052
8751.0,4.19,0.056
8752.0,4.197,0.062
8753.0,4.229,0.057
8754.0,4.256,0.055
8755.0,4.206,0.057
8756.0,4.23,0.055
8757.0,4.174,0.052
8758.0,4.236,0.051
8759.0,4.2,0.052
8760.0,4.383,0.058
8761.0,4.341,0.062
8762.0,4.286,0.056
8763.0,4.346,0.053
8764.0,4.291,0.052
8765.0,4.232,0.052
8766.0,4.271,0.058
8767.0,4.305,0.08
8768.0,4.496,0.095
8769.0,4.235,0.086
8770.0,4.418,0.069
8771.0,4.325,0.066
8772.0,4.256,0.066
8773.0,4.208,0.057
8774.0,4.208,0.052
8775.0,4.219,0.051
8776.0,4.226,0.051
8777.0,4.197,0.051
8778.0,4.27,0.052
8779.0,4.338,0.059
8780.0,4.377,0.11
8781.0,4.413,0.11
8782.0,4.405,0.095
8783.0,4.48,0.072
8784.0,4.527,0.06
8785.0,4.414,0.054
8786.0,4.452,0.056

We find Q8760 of 4.31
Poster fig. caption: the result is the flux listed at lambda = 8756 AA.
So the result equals 4.23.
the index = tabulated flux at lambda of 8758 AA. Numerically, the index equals 4.236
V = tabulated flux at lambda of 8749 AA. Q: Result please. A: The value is 4.272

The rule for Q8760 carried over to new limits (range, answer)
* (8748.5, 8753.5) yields 4.23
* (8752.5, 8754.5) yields 4.24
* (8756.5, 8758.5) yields 4.21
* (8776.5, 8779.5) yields 4.27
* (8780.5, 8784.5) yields 4.46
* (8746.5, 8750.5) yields 4.27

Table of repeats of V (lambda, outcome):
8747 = 4.366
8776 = 4.226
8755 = 4.206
